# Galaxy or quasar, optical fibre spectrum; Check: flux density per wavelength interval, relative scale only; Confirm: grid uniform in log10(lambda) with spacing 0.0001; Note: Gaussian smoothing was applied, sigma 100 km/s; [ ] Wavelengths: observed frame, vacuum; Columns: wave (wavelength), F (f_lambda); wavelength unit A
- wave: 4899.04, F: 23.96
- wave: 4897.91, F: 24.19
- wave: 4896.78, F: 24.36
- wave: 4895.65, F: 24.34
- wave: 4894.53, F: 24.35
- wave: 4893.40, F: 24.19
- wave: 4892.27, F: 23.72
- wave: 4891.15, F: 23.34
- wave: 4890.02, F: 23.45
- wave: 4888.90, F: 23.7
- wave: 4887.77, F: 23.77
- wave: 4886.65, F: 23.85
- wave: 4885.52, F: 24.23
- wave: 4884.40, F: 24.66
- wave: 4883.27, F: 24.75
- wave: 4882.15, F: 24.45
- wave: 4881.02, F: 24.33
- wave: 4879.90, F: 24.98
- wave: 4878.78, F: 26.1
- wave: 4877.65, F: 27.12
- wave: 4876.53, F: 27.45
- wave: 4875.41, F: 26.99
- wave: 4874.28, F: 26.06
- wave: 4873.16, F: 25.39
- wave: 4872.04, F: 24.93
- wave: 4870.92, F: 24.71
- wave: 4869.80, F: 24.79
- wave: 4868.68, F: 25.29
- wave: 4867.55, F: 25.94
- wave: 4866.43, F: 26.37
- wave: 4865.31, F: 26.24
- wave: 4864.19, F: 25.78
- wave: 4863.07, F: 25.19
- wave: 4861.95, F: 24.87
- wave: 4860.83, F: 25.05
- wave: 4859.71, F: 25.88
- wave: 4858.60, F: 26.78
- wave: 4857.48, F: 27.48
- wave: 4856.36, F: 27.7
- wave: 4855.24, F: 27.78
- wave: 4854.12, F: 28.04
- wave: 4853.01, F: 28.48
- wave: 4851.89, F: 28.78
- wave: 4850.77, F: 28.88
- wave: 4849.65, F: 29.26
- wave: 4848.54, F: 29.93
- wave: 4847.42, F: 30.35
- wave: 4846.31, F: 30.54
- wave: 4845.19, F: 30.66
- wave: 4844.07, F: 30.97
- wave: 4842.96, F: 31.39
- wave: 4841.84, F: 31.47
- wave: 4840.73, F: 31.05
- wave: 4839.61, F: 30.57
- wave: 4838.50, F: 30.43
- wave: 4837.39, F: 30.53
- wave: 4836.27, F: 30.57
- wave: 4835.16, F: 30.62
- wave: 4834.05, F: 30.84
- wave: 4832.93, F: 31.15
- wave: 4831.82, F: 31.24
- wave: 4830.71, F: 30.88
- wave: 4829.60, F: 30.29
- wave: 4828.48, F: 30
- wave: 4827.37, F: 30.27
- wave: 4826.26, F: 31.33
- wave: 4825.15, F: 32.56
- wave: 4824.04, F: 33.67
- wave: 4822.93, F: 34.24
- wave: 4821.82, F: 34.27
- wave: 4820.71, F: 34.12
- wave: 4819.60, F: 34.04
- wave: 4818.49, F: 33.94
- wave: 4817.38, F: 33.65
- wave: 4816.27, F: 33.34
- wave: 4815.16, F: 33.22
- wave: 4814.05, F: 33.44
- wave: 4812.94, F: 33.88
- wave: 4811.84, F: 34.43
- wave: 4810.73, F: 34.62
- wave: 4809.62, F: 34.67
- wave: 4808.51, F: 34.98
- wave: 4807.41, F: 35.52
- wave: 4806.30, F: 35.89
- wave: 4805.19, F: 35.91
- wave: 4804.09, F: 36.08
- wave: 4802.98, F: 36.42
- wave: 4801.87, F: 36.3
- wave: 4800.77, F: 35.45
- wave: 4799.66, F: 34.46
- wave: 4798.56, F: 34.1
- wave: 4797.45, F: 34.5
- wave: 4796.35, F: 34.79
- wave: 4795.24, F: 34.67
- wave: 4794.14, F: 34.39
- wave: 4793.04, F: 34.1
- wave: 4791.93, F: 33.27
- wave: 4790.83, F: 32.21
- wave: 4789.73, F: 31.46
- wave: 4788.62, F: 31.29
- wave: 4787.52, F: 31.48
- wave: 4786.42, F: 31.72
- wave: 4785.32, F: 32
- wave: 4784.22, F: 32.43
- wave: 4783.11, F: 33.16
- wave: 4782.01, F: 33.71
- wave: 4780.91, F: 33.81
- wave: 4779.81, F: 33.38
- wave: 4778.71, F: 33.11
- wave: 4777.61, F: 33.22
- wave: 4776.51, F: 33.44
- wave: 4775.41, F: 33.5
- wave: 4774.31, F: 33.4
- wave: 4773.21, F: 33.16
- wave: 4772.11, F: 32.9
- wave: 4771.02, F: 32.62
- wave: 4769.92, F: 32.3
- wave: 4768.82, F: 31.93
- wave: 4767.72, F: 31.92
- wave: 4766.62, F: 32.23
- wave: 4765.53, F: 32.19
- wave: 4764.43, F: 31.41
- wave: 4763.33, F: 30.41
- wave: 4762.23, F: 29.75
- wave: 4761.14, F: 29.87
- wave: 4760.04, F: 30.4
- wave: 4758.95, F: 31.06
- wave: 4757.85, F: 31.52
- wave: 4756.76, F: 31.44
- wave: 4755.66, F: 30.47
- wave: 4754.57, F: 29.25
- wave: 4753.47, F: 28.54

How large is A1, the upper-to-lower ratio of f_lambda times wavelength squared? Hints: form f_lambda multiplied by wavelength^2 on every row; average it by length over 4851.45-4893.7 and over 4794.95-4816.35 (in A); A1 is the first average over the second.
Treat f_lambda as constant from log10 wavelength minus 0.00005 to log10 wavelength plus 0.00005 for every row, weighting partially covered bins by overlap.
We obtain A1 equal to 0.75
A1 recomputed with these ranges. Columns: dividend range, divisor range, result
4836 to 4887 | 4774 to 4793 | 0.86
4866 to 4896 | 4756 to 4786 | 0.81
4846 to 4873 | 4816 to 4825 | 0.81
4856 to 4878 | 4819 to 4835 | 0.82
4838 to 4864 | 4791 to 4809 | 0.84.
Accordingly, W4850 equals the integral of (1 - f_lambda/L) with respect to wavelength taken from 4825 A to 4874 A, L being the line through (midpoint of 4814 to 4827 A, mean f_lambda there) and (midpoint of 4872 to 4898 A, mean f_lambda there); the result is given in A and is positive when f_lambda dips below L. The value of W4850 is 1.6 A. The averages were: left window 33.4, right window 24.8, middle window 28.6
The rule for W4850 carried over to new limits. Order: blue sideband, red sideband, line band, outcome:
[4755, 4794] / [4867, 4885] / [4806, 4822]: -2.5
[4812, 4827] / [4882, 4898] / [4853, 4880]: 1.0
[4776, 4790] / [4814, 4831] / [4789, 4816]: -1.5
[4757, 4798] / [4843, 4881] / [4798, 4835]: -4.4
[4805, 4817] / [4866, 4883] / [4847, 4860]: 0.1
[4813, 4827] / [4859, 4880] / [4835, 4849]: -0.3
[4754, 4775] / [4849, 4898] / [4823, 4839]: -1.8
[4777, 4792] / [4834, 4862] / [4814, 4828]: -1.2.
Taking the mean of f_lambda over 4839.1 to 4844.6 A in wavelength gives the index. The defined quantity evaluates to 31.1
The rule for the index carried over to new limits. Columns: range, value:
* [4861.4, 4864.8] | 25.3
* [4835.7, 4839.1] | 30.6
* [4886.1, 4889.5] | 23.8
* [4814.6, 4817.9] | 33.4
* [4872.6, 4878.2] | 26.6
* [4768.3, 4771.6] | 32.3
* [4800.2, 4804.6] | 36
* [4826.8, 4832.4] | 30.6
